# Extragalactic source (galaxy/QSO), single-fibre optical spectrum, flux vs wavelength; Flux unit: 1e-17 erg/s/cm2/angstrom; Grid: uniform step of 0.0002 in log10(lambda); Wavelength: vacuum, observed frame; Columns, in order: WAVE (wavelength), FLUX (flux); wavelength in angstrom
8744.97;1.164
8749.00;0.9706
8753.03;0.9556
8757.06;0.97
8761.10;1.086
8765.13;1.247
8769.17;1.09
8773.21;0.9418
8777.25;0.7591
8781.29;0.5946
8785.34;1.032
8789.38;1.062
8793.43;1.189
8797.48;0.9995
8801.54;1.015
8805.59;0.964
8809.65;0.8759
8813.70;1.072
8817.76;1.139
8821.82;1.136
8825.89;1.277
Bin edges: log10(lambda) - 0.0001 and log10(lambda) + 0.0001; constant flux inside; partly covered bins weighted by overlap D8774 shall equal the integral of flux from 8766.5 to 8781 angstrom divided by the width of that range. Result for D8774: 0.904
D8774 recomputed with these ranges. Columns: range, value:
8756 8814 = 0.991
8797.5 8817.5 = 0.997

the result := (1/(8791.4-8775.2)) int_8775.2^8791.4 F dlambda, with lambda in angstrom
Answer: 0.862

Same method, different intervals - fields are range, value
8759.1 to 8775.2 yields 1.09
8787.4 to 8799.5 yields 1.08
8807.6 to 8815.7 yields 0.974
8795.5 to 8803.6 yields 1.01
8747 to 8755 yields 0.963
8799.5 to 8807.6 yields 0.989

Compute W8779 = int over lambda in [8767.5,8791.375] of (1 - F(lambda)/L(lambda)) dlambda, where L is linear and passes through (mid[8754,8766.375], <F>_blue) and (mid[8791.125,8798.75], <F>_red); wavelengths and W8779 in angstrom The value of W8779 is 3.97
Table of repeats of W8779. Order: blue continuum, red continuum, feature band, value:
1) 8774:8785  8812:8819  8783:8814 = -2.9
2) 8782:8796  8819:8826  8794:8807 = 0.9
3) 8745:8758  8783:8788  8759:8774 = -1.5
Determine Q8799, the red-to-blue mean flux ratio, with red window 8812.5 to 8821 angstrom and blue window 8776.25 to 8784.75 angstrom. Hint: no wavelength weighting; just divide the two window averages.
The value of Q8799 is 1.5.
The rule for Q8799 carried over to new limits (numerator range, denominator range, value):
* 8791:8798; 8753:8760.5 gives 1.13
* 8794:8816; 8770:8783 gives 1.25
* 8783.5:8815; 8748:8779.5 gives 1.02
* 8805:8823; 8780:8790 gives 1.16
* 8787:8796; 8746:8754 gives 1.13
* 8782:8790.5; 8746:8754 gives 0.99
